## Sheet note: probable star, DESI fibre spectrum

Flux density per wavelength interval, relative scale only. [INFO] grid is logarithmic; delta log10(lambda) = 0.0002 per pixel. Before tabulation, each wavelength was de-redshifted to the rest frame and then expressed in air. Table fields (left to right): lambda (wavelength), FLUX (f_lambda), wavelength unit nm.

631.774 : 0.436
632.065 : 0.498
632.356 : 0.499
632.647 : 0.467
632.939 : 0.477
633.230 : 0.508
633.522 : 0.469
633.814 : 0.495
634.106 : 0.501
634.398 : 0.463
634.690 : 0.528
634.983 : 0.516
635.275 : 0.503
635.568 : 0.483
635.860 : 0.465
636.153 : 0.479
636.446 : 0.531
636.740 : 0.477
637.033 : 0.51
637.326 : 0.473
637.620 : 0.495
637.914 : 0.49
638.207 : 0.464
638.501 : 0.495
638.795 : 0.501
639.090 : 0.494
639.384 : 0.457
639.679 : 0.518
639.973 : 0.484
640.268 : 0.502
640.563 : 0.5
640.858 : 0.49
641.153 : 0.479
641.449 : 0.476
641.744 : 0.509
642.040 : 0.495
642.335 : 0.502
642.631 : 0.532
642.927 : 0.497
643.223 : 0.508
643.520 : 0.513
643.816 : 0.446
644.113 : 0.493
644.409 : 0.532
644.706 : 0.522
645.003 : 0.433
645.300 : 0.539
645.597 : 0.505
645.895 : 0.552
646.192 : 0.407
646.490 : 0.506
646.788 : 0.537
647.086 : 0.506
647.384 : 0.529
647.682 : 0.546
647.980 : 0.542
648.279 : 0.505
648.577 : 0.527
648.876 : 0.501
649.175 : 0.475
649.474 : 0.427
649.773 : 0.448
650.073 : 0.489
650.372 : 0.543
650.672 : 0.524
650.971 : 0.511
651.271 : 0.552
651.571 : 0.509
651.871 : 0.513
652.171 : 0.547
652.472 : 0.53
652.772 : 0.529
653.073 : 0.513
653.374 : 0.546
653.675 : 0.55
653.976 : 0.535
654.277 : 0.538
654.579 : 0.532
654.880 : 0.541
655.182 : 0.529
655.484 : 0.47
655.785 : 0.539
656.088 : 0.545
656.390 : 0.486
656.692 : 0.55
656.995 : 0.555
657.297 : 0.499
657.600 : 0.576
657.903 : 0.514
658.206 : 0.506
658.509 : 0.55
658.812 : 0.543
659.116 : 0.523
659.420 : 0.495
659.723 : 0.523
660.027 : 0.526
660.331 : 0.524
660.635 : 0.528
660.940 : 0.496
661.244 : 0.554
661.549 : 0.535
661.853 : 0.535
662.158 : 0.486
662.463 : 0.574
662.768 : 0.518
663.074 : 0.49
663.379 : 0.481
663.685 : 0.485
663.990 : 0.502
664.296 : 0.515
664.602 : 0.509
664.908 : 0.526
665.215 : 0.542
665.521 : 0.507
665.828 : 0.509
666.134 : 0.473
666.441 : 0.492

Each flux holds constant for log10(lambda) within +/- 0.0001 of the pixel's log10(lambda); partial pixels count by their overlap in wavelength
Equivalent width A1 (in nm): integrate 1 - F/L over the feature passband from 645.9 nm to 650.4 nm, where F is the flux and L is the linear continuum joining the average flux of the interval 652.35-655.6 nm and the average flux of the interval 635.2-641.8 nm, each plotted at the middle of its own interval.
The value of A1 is 0.13 nm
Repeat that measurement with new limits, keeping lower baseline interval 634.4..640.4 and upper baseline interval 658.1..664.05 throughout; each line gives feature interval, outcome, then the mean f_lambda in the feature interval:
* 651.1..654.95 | -0.175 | 0.533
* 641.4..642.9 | -0.019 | 0.504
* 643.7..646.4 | 0.044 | 0.493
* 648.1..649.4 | 0.017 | 0.498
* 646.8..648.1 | -0.071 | 0.531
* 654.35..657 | -0.068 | 0.526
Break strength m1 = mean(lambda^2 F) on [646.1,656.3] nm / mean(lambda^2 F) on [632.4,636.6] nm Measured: 1.1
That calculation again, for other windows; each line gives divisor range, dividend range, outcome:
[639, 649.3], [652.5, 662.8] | 1.10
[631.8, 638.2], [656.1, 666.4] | 1.15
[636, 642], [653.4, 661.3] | 1.14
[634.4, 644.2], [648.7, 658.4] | 1.10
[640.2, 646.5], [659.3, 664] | 1.10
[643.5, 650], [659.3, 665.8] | 1.09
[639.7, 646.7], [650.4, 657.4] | 1.10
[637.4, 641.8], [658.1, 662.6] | 1.15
